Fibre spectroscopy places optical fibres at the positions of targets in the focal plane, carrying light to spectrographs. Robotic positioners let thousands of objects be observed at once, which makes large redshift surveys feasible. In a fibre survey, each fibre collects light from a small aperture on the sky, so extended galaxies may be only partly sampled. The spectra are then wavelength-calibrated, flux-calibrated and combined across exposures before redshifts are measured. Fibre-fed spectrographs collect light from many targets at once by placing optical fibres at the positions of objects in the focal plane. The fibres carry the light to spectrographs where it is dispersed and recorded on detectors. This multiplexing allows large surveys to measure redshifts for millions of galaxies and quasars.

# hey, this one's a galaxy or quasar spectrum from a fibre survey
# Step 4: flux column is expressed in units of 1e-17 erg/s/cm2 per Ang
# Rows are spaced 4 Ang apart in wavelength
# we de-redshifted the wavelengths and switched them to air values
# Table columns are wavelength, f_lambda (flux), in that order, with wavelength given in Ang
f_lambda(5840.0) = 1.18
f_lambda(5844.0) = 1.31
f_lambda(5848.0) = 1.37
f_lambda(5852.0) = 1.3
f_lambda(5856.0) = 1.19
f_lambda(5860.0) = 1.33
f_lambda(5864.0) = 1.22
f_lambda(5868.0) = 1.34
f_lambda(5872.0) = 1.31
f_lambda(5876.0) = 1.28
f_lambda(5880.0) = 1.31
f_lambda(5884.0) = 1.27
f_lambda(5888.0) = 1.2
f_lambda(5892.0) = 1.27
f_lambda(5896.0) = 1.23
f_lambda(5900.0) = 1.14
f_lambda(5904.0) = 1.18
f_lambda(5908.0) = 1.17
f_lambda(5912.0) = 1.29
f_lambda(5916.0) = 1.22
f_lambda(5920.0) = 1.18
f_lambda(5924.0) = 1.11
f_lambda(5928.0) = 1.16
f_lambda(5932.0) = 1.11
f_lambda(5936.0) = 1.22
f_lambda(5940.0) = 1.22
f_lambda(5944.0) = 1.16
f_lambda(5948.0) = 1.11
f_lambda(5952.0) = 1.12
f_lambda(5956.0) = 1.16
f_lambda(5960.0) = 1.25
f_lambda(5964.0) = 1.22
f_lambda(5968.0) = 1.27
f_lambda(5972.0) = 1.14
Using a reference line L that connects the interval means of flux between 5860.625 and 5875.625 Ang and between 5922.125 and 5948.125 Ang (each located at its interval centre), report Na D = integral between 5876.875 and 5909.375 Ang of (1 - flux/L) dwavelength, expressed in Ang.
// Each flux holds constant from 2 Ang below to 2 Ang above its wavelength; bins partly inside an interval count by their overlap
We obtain 0.5 Ang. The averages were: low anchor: 1.29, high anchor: 1.16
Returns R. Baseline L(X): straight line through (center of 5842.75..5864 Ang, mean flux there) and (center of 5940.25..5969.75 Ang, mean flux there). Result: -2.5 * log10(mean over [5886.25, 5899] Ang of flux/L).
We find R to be 0.02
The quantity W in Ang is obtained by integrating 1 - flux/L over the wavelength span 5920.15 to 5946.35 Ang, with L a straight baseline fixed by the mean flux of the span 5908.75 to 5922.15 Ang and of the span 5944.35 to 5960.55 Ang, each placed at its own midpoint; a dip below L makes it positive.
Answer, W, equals 0.5 Ang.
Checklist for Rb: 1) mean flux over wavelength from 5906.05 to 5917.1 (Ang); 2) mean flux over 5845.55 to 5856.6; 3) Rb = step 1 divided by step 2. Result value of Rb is 0.9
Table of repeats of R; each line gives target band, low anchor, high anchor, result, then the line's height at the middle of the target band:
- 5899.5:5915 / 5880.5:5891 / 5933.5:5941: 0.03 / 1.23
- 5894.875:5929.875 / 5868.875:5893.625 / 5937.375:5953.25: 0.03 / 1.22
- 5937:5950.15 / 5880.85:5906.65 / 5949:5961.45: 0.01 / 1.18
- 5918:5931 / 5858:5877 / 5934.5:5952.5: 0.05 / 1.2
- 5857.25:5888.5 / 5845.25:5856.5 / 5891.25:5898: -0.01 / 1.27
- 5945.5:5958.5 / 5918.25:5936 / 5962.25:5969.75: 0.07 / 1.21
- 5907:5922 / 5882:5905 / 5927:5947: -0.02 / 1.19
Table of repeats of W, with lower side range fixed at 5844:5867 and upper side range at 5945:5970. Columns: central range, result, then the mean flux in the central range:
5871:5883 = -0.3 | 1.3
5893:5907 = 0.6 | 1.19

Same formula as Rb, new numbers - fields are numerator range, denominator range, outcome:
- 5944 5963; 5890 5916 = 0.96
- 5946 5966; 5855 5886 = 0.91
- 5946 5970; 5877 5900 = 0.95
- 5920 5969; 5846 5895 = 0.92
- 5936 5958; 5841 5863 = 0.90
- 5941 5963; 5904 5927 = 0.98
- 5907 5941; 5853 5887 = 0.93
